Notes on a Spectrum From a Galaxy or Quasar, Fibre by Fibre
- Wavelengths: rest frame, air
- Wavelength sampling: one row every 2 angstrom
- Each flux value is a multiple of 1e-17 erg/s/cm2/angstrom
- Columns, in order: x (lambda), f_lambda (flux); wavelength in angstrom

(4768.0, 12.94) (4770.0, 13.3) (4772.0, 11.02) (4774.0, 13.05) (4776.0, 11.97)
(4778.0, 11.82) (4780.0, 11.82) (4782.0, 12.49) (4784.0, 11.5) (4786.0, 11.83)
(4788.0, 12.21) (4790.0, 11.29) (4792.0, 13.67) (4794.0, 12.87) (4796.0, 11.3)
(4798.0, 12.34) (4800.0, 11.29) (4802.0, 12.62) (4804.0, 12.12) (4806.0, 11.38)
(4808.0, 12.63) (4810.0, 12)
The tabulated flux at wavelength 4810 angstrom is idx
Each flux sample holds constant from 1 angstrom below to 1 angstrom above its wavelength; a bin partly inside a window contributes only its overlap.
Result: 12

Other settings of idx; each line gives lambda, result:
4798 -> 12.34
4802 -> 12.62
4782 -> 12.49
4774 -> 13.05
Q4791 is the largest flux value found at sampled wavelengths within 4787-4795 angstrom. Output 13.67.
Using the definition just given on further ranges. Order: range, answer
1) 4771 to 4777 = 13.05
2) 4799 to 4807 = 12.62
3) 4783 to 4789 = 12.21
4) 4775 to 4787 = 12.49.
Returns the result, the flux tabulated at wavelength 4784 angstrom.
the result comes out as 11.5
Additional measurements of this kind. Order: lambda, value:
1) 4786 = 11.83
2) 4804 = 12.12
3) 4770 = 13.3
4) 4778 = 11.82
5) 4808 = 12.63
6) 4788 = 12.21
